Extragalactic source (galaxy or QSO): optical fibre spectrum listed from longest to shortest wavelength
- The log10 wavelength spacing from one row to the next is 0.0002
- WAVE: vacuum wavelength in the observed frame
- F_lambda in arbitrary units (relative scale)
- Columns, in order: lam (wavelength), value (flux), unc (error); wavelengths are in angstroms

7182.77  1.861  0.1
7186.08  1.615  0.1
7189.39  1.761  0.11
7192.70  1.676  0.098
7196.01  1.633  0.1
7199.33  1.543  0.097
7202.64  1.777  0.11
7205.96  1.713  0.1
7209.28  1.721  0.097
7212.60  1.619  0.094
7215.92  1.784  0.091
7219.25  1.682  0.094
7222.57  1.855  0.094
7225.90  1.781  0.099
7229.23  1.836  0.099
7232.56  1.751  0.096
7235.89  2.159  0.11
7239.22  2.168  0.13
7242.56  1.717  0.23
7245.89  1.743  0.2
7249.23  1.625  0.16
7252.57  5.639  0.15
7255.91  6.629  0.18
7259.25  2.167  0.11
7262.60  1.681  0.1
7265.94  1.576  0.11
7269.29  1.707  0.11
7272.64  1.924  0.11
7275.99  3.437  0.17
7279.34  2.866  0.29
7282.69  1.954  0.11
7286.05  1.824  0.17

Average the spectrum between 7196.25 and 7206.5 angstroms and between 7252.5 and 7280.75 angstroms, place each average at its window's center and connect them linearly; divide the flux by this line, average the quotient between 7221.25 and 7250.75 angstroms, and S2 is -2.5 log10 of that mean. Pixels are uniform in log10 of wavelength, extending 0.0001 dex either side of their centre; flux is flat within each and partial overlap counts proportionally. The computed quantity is 0.25 mag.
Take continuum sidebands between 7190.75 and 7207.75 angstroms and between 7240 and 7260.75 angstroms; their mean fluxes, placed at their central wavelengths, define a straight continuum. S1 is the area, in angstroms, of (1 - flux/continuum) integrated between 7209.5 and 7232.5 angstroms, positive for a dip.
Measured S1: 5.6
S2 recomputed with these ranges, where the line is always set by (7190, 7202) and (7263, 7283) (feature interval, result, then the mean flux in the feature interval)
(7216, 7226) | 0.04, 1.77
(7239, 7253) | -0.16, 2.35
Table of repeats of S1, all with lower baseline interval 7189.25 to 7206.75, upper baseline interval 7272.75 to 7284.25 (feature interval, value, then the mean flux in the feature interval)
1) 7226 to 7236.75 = 1.0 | 1.88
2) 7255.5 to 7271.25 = 0.1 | 2.43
